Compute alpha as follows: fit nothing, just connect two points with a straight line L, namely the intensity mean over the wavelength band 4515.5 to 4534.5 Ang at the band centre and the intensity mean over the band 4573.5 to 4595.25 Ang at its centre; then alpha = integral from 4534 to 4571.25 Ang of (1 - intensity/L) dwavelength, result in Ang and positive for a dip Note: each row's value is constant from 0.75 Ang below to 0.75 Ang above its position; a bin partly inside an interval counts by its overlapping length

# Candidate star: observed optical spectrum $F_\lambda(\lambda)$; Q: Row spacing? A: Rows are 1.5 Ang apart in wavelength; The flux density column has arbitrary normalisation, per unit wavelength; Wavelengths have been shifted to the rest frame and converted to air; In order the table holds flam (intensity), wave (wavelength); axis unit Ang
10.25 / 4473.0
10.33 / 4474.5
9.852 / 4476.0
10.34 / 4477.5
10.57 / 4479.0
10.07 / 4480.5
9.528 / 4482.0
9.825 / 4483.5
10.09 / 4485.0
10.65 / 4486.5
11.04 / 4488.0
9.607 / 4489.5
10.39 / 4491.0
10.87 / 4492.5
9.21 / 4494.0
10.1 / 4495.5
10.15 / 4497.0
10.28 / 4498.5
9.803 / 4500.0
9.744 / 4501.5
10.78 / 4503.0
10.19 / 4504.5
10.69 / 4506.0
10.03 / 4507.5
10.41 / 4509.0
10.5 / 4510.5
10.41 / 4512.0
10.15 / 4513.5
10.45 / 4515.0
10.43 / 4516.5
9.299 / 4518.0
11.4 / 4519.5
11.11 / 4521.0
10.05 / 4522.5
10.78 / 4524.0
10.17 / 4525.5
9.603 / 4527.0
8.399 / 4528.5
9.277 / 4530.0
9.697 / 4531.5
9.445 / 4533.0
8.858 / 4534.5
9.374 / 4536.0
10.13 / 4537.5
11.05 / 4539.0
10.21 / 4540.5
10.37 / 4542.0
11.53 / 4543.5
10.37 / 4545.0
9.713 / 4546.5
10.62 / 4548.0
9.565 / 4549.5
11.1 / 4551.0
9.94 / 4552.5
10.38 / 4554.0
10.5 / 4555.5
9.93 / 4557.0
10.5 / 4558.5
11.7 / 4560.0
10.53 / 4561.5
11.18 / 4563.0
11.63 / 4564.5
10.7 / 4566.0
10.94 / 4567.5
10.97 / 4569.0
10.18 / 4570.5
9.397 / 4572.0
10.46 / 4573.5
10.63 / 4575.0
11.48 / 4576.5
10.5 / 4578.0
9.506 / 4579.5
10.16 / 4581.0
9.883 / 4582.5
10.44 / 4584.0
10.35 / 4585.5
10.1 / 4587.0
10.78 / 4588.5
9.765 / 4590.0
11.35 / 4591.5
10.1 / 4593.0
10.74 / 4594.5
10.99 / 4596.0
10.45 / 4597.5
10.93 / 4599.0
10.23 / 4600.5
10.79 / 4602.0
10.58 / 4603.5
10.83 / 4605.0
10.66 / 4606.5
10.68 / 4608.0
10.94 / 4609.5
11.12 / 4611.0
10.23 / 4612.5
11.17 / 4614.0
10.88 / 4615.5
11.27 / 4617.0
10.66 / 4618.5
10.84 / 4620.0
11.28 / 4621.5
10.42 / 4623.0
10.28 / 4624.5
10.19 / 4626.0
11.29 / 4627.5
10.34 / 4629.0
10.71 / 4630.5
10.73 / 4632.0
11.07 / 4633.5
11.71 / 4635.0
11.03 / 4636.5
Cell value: -1.2 Ang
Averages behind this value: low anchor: 9.93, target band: 10.5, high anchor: 10.4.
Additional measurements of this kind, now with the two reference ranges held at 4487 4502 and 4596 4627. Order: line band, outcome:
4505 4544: 0.6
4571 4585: 0.4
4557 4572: -0.4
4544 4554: 0.1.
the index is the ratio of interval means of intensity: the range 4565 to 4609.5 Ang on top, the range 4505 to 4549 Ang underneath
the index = 1.04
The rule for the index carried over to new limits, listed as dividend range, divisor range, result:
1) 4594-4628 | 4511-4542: 1.07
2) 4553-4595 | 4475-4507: 1.03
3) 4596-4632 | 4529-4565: 1.04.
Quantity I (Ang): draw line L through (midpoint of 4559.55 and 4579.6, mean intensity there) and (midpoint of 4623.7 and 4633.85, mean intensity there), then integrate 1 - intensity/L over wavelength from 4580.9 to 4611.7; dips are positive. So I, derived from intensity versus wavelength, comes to 0.3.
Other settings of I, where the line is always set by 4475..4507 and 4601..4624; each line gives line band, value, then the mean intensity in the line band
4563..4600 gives 0.4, 10.5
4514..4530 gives 0.3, 10.1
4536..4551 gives 0.1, 10.4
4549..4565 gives -0.2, 10.6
